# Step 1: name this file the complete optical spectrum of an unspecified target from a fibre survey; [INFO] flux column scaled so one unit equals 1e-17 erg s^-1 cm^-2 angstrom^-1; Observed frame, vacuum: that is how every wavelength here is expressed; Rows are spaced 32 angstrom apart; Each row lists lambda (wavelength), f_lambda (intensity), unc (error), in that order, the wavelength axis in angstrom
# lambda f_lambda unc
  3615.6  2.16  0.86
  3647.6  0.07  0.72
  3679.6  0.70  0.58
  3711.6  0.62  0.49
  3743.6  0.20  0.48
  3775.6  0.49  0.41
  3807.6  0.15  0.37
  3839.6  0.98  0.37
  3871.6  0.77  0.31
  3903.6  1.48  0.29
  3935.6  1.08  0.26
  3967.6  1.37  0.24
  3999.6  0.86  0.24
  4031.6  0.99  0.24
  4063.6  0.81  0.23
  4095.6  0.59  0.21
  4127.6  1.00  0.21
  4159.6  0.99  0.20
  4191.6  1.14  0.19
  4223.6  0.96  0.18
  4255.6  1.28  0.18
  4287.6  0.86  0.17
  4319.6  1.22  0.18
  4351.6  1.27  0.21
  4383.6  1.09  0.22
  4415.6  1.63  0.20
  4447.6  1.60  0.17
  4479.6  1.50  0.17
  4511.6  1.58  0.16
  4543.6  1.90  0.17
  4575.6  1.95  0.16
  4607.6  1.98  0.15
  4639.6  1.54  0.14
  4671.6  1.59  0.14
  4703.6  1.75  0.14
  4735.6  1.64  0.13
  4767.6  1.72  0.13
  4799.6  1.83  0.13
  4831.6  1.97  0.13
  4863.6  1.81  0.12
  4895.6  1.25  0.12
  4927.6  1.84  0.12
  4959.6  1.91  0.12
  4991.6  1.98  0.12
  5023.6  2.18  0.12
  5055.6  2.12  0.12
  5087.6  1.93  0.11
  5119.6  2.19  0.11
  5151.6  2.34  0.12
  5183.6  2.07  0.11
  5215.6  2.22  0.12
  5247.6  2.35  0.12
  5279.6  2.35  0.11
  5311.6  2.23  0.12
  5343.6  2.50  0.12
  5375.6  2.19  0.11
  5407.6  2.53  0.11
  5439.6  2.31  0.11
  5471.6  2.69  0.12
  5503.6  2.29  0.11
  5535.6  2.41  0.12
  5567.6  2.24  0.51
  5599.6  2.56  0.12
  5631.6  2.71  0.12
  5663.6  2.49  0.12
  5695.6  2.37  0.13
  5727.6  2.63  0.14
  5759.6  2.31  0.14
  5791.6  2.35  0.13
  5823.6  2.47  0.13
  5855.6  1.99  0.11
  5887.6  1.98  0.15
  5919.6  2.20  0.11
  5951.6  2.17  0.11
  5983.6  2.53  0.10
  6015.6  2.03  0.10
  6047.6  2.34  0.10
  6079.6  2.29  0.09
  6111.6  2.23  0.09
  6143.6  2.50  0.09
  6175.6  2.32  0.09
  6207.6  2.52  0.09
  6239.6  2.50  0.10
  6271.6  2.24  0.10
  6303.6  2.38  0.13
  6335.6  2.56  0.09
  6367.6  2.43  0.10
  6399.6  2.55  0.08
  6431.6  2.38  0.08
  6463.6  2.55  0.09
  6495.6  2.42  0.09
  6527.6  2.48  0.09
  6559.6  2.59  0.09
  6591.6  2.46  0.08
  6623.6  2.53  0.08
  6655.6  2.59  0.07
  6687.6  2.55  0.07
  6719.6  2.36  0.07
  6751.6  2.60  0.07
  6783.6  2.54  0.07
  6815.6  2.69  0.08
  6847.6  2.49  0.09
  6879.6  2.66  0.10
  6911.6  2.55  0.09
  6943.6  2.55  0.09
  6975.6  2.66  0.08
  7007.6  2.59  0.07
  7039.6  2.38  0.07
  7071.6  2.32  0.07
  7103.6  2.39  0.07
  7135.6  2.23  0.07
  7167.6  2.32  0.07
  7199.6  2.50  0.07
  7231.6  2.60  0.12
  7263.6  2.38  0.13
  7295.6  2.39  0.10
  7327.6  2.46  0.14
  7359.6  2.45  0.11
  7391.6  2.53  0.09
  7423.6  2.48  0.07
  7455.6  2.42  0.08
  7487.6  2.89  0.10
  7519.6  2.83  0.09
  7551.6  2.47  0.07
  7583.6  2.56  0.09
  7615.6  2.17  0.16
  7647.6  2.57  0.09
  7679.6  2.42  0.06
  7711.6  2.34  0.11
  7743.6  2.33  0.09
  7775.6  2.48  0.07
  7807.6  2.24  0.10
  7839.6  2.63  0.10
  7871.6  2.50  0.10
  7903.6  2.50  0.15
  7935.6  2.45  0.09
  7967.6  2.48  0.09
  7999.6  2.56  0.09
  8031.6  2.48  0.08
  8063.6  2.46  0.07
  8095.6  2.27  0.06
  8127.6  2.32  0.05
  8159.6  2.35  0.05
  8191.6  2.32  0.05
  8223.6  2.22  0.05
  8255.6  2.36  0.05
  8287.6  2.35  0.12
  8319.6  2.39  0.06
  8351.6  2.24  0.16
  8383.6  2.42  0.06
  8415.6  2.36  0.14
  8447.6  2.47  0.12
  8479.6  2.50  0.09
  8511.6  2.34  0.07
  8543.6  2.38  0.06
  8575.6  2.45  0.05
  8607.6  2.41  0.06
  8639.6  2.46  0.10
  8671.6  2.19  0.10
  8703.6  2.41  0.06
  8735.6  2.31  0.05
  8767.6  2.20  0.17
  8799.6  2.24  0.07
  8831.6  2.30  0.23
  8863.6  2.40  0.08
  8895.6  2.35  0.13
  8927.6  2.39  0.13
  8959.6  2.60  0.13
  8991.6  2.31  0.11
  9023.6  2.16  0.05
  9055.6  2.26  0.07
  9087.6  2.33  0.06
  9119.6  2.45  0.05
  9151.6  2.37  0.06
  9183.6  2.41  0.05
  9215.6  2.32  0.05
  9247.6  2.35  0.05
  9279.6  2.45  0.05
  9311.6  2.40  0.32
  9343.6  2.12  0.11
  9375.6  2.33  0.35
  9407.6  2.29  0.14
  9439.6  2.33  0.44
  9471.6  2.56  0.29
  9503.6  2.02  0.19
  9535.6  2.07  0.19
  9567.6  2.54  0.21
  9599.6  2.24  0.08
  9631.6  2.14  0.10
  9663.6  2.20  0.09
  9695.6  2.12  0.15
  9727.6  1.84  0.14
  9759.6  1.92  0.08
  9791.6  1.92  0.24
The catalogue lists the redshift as 0.140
